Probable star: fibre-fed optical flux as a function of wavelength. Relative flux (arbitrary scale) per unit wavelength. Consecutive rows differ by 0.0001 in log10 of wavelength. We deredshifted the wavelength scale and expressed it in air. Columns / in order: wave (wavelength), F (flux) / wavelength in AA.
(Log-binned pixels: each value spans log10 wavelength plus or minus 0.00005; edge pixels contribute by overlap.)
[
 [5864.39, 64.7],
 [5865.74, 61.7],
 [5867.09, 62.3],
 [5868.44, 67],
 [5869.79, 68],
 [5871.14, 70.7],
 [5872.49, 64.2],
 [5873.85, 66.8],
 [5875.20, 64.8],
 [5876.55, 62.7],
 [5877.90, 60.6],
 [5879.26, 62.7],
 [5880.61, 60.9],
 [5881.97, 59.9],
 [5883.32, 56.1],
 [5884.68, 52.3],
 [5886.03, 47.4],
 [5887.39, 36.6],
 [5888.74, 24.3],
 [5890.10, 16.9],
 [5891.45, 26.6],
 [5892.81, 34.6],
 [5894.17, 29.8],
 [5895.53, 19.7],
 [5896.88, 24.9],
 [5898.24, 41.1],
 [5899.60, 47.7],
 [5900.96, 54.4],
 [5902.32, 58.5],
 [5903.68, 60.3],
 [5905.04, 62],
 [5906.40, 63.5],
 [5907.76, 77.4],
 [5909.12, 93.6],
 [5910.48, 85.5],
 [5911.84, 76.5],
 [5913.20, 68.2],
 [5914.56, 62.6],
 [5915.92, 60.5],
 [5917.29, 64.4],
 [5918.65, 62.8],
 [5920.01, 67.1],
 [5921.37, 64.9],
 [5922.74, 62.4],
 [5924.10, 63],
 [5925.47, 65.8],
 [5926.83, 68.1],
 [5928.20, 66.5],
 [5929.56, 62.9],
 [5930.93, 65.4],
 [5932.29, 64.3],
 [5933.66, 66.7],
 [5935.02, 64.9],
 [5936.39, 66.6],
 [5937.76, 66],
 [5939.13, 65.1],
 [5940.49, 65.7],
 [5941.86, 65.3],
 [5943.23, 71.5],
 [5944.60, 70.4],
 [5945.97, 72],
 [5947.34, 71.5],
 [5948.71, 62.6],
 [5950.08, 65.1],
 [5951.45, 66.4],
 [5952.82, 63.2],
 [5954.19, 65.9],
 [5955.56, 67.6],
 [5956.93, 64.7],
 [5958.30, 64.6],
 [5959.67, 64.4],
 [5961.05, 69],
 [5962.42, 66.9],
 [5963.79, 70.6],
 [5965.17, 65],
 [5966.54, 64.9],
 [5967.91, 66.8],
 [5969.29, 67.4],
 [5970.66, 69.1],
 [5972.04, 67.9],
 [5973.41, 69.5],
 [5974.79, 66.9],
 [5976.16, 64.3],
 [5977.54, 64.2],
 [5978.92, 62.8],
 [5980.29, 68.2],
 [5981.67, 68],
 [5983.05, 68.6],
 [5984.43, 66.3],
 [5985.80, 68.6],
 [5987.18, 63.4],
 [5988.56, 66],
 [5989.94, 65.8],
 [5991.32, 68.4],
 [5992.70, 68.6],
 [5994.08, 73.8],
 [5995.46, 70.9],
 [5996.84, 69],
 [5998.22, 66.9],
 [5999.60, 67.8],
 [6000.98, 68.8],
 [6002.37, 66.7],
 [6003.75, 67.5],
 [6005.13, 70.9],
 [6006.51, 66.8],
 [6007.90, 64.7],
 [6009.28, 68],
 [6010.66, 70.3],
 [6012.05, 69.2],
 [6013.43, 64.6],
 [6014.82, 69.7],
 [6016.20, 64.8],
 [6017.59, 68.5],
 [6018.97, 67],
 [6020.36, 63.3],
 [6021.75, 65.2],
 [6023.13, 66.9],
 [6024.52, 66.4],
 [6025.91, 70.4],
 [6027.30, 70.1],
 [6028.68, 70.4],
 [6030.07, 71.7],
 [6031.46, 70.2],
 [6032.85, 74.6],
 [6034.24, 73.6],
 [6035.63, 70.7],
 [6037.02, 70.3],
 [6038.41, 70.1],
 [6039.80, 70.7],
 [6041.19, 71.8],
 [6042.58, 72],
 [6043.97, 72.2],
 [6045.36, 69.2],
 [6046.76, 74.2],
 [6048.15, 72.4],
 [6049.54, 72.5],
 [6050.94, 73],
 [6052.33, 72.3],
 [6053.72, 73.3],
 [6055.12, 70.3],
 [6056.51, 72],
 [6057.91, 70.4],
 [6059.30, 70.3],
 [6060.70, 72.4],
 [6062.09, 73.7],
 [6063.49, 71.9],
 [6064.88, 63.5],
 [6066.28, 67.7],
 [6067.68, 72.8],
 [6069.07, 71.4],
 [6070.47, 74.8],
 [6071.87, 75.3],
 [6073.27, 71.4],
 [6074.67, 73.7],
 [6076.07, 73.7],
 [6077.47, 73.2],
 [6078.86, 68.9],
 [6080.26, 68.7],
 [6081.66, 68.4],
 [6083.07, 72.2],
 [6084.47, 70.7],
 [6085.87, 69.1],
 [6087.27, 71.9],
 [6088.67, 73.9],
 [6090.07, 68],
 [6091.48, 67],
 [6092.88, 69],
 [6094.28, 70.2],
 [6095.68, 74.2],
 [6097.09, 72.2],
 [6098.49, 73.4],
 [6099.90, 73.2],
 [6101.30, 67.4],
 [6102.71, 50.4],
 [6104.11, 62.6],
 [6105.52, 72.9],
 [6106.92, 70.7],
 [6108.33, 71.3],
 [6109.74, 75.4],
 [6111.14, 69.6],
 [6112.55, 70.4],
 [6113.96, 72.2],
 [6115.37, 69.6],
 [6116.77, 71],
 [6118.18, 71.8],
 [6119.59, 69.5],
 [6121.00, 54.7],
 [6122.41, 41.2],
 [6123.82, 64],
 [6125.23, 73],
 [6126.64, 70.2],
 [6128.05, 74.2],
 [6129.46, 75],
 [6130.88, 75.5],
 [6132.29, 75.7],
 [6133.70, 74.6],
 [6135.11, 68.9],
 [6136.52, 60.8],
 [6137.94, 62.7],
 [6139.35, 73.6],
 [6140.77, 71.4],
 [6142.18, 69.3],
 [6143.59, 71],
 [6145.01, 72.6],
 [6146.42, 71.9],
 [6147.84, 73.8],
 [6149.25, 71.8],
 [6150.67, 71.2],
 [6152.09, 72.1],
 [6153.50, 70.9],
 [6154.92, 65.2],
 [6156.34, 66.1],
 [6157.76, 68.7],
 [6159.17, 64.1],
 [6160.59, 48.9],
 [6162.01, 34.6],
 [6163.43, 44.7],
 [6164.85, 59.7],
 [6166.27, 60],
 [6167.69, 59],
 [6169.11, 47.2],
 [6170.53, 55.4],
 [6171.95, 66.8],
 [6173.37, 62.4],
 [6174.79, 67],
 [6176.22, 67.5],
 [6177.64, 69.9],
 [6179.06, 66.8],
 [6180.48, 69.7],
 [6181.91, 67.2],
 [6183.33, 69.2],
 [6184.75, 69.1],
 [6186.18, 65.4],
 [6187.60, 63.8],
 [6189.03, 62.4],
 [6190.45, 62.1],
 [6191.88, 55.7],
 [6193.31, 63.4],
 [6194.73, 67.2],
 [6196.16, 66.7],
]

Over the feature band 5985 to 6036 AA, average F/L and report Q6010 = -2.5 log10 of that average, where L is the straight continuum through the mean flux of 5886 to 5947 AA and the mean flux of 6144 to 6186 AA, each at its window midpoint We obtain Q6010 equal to -0.13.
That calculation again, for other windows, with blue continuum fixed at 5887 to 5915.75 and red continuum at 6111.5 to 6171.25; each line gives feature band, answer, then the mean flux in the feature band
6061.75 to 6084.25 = -0.160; 71.3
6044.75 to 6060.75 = -0.190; 71.8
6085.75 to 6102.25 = -0.126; 70.5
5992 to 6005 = -0.208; 69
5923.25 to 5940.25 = -0.231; 65.4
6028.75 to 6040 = -0.205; 71.4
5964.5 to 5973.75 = -0.214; 67.2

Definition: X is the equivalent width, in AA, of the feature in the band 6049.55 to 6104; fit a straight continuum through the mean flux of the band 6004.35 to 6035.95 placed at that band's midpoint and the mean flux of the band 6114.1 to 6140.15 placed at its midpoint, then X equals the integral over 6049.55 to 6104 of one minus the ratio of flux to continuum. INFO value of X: -1.8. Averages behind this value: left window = 68.6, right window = 68.2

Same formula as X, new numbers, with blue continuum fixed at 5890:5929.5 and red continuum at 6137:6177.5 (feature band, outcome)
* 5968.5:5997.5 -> -3.9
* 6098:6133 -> -3.2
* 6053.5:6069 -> -2.3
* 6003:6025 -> -2.5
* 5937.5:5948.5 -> -1.9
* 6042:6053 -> -2.0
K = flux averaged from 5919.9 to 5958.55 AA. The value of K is 66.1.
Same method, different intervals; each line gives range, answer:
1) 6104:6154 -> 69.7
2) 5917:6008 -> 66.7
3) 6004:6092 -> 70.3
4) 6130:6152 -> 71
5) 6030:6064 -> 71.8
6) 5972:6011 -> 67.6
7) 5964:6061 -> 68.8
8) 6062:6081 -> 71.4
